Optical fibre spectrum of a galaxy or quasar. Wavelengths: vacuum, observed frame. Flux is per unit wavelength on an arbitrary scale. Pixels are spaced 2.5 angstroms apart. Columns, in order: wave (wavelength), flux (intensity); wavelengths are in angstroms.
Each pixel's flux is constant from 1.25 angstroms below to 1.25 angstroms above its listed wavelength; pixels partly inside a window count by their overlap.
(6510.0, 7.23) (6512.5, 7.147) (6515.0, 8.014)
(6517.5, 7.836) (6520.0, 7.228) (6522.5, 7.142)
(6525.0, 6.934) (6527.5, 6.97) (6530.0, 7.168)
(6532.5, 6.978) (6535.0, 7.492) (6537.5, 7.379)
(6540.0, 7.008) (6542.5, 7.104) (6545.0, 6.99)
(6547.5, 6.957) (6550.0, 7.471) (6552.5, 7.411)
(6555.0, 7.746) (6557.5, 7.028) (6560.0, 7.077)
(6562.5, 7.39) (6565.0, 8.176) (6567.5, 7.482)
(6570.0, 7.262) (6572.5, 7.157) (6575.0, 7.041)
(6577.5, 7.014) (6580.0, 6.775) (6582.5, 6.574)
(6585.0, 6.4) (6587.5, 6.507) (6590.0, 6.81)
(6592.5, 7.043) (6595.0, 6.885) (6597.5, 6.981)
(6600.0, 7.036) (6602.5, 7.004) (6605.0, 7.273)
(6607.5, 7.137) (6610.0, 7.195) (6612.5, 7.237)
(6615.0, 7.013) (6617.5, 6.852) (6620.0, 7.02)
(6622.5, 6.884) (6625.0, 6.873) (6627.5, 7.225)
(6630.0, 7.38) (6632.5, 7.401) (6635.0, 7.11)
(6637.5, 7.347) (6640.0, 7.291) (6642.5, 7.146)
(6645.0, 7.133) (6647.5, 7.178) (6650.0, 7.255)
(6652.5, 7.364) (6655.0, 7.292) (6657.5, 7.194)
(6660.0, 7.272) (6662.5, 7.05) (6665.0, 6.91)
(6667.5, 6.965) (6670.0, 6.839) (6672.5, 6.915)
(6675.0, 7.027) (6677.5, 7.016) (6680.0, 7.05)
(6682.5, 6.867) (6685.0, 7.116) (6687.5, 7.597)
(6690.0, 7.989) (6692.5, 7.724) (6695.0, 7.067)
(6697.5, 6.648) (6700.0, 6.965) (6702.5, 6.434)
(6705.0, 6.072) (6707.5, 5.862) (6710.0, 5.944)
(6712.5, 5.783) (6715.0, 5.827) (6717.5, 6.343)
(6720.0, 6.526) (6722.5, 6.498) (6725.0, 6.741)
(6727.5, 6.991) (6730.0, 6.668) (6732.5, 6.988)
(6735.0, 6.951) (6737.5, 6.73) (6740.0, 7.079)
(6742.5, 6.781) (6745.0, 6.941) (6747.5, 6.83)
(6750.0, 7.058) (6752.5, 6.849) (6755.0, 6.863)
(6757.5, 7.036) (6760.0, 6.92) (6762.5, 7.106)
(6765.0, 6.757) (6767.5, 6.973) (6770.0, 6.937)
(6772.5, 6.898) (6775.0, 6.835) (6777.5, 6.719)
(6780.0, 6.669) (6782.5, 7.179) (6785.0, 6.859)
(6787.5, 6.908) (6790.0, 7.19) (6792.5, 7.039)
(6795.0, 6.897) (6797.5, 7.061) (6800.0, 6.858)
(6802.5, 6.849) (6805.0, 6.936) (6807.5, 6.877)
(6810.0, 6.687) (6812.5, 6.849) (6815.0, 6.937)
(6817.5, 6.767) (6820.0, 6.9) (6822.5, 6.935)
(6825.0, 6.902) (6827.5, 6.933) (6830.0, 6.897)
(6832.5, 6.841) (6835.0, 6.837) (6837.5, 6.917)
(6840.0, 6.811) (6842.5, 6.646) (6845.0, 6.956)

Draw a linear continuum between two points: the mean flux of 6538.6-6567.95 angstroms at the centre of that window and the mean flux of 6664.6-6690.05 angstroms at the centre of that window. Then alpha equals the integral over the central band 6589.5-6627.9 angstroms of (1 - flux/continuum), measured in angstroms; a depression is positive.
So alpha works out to 1.0 angstroms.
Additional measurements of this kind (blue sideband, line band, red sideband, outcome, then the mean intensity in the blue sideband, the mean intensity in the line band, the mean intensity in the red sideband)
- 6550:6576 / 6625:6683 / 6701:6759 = -1.5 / 7.38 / 7.14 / 6.6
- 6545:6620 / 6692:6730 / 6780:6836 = 2.8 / 7.1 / 6.48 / 6.91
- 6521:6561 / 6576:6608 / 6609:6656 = 1.3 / 7.18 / 6.88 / 7.17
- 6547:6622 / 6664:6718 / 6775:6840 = 1.7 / 7.1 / 6.78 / 6.89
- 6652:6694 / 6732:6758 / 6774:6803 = 0.4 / 7.18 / 6.91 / 6.92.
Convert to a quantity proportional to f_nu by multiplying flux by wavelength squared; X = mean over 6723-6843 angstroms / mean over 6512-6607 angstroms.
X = 1.03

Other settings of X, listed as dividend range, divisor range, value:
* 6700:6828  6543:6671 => 1.00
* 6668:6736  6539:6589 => 0.99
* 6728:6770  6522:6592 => 1.03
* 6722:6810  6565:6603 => 1.05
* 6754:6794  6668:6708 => 1.02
